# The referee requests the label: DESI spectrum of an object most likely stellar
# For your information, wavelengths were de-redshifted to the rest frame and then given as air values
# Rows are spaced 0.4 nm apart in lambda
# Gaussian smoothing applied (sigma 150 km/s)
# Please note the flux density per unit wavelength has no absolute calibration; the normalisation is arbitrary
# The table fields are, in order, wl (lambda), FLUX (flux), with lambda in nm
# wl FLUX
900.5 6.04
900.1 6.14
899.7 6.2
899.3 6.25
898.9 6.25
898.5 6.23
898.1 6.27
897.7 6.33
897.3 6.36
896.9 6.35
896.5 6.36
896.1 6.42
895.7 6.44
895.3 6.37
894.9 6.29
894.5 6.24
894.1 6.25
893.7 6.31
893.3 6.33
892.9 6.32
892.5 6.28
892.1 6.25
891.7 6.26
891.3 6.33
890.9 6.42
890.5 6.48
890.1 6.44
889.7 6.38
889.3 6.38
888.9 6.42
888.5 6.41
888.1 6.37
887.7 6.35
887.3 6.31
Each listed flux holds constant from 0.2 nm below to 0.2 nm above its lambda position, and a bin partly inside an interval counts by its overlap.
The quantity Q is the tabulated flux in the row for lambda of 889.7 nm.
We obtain 6.38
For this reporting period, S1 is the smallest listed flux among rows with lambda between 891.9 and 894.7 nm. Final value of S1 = 6.24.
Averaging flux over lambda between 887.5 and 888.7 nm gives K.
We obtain 6.38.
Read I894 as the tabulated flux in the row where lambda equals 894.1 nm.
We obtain 6.25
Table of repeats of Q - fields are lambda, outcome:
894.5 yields 6.24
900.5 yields 6.04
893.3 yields 6.33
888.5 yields 6.41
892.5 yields 6.28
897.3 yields 6.36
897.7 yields 6.33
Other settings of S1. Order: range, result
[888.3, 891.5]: 6.33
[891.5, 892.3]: 6.25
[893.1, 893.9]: 6.31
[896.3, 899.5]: 6.23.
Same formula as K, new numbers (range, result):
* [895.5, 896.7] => 6.41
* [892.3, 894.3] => 6.3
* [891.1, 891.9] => 6.29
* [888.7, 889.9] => 6.39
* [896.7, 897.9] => 6.35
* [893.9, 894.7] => 6.25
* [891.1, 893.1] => 6.29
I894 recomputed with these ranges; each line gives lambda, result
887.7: 6.35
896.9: 6.35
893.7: 6.31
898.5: 6.23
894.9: 6.29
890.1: 6.44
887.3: 6.31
